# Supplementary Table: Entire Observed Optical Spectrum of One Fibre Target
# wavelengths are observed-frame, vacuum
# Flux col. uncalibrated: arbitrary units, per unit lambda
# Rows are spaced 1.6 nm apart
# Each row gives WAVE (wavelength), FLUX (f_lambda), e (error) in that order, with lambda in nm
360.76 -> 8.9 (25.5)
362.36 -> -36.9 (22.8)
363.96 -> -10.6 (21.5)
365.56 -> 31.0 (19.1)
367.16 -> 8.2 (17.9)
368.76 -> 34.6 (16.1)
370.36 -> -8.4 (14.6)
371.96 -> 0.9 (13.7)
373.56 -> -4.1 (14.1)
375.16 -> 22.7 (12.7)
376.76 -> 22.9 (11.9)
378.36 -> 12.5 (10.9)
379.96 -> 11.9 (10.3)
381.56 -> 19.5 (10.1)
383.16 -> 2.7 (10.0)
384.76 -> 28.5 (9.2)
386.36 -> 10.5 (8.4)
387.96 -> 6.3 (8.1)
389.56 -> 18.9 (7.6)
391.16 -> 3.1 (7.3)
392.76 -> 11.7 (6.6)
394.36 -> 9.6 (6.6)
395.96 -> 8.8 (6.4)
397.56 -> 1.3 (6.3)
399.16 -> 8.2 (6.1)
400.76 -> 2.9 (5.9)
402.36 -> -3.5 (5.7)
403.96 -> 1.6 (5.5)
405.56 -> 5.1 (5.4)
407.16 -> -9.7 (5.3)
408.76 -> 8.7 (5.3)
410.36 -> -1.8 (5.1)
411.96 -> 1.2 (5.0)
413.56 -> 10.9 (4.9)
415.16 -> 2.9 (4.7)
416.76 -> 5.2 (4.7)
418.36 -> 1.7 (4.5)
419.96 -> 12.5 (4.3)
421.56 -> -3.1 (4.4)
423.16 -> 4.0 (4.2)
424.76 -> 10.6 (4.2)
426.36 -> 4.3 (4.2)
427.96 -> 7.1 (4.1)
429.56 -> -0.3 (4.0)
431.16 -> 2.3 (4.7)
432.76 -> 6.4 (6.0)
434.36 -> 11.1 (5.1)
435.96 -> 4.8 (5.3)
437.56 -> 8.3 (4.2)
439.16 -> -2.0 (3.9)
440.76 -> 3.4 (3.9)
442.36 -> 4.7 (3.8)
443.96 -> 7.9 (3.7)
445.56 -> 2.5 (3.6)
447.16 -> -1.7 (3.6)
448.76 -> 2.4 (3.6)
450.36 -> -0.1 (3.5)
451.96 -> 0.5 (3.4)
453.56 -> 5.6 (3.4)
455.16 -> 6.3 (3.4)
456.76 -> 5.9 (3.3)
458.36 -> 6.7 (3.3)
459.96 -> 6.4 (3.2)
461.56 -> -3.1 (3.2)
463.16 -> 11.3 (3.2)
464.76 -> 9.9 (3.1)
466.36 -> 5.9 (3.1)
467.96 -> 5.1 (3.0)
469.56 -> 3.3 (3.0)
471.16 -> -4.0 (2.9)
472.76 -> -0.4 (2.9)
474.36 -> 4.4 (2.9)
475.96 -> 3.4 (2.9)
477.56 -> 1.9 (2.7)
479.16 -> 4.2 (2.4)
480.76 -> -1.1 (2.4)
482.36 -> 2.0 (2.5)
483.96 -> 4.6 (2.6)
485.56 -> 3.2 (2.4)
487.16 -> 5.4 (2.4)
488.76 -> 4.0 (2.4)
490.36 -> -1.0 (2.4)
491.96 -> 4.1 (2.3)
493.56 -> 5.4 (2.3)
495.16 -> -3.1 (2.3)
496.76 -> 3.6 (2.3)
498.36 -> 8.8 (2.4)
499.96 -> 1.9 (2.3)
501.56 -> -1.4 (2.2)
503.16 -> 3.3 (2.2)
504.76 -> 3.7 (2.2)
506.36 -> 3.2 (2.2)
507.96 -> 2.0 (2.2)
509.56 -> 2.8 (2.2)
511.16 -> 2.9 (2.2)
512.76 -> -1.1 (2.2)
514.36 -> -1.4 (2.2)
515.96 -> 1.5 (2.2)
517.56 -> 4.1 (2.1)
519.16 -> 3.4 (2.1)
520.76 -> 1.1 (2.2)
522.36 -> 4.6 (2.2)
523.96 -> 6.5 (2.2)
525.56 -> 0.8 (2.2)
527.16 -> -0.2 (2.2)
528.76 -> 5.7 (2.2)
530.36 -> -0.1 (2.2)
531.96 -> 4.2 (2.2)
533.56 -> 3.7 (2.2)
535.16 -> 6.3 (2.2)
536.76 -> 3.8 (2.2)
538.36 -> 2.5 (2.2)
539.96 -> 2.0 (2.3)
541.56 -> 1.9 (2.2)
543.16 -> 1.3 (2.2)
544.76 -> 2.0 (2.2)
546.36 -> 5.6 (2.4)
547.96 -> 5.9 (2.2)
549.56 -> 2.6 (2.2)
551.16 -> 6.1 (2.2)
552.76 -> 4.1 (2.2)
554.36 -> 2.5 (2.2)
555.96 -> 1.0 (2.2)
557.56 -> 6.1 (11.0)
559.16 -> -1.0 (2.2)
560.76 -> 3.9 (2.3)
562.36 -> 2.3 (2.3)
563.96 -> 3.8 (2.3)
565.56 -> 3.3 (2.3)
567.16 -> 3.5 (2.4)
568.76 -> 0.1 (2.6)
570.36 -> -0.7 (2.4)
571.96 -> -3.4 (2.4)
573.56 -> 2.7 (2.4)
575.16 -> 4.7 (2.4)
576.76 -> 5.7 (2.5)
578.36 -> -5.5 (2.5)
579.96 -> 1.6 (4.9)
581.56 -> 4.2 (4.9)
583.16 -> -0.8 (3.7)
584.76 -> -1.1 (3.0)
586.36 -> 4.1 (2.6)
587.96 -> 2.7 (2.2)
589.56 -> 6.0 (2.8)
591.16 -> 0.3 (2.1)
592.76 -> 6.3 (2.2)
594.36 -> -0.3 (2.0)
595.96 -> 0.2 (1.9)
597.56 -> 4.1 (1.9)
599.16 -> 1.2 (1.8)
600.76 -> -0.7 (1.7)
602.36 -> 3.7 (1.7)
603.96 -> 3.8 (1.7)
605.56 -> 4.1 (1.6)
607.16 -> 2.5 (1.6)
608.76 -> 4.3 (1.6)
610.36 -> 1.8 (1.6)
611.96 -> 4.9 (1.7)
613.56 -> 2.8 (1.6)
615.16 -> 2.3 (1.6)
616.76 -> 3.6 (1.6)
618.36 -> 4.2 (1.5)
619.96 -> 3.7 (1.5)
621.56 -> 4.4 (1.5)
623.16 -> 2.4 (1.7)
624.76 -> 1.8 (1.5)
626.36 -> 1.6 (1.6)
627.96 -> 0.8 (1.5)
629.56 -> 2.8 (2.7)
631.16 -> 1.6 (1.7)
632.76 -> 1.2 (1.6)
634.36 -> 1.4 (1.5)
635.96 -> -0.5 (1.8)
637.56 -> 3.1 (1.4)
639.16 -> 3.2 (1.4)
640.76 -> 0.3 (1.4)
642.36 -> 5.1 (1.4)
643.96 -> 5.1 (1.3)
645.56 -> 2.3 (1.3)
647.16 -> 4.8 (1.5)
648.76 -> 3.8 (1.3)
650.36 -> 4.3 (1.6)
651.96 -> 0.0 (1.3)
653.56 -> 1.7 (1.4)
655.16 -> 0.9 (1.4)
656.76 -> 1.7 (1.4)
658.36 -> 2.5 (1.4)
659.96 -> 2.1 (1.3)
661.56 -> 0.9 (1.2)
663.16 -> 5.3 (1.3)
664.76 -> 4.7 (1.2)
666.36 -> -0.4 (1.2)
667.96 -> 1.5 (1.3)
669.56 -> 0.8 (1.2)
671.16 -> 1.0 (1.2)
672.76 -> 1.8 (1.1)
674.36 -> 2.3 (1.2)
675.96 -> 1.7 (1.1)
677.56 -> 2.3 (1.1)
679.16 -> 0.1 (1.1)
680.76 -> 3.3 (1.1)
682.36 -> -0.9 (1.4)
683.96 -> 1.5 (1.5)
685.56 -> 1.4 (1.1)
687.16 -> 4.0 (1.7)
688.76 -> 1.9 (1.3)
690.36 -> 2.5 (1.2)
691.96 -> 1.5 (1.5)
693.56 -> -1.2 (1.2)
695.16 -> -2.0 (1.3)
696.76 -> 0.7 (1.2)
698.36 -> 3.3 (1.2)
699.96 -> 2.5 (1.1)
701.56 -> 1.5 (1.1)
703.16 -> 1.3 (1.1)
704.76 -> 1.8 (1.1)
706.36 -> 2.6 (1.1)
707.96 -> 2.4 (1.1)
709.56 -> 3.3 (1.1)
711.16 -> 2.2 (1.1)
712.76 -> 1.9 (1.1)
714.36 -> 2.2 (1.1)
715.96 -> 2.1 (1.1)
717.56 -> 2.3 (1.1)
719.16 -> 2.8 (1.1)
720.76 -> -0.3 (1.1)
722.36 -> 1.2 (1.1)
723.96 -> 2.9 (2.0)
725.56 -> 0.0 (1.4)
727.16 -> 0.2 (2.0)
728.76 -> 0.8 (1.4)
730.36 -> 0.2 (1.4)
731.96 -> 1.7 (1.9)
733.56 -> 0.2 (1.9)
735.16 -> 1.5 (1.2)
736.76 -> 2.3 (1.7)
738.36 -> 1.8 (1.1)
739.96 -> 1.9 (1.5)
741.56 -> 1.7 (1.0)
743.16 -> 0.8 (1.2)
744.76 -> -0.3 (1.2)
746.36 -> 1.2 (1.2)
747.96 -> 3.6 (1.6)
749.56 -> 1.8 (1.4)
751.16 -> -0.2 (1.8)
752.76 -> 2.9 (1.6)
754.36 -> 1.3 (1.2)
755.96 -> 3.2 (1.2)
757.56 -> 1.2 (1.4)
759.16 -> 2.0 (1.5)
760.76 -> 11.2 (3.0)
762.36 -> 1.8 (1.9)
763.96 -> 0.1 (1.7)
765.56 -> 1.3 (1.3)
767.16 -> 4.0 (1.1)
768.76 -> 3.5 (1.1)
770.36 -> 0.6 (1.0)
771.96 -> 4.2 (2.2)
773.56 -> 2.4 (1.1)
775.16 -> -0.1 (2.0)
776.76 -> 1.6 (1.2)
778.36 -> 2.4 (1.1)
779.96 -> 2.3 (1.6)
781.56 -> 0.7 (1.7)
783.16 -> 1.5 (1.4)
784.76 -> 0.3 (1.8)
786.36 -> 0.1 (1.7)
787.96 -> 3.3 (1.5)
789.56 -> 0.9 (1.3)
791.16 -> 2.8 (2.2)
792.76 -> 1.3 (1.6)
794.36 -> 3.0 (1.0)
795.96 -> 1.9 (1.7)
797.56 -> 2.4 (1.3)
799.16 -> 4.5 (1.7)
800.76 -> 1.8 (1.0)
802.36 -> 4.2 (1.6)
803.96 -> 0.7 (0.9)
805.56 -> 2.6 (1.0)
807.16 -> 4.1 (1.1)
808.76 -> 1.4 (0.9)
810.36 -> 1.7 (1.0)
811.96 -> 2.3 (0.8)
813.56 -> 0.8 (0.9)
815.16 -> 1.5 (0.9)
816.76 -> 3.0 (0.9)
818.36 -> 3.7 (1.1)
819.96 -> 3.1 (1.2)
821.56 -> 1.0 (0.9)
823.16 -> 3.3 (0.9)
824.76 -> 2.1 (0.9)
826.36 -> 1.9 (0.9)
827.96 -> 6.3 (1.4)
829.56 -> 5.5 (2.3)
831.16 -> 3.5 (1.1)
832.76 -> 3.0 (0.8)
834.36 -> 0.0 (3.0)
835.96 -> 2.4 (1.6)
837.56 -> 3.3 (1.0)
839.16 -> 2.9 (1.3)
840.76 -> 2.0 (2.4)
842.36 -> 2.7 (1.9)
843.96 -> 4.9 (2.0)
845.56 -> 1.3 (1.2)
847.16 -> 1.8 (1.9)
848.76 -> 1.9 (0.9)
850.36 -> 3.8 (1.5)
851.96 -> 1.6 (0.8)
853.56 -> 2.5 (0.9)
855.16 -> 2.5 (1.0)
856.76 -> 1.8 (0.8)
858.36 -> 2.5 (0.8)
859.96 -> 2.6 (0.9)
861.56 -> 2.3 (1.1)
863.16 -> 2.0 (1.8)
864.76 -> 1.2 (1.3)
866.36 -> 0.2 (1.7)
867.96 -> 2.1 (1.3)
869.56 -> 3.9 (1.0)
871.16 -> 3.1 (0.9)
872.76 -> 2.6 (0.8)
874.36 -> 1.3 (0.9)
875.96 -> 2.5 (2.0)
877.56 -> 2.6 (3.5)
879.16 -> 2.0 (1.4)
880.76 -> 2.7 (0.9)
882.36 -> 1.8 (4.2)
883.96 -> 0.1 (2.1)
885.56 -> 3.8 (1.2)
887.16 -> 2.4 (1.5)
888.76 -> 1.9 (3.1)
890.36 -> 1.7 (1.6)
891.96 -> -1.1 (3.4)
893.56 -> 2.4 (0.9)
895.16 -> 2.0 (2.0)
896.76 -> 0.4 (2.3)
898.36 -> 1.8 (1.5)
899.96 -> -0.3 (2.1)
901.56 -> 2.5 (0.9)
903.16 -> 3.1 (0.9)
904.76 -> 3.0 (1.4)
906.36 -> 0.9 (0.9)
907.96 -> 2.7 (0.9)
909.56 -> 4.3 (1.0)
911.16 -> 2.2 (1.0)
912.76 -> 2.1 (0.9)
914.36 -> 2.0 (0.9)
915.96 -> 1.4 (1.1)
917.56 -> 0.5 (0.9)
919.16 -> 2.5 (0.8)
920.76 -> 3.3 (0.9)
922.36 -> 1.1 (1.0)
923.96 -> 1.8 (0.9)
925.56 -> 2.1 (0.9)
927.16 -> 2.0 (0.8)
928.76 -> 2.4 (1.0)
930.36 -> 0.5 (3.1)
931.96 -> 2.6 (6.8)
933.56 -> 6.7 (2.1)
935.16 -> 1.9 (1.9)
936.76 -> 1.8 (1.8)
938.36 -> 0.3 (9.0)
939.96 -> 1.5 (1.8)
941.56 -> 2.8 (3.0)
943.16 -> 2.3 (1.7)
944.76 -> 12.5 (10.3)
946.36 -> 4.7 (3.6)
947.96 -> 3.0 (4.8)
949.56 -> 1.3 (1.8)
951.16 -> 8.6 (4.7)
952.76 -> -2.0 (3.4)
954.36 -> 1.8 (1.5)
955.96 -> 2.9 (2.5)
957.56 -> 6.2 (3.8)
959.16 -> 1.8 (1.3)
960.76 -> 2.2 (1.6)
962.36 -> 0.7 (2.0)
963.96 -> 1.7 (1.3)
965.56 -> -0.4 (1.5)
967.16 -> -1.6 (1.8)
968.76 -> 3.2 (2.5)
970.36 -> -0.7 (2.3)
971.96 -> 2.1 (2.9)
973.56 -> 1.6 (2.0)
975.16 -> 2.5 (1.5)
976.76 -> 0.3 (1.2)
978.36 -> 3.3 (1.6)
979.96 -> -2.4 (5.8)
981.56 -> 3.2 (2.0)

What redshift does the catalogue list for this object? 1.04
